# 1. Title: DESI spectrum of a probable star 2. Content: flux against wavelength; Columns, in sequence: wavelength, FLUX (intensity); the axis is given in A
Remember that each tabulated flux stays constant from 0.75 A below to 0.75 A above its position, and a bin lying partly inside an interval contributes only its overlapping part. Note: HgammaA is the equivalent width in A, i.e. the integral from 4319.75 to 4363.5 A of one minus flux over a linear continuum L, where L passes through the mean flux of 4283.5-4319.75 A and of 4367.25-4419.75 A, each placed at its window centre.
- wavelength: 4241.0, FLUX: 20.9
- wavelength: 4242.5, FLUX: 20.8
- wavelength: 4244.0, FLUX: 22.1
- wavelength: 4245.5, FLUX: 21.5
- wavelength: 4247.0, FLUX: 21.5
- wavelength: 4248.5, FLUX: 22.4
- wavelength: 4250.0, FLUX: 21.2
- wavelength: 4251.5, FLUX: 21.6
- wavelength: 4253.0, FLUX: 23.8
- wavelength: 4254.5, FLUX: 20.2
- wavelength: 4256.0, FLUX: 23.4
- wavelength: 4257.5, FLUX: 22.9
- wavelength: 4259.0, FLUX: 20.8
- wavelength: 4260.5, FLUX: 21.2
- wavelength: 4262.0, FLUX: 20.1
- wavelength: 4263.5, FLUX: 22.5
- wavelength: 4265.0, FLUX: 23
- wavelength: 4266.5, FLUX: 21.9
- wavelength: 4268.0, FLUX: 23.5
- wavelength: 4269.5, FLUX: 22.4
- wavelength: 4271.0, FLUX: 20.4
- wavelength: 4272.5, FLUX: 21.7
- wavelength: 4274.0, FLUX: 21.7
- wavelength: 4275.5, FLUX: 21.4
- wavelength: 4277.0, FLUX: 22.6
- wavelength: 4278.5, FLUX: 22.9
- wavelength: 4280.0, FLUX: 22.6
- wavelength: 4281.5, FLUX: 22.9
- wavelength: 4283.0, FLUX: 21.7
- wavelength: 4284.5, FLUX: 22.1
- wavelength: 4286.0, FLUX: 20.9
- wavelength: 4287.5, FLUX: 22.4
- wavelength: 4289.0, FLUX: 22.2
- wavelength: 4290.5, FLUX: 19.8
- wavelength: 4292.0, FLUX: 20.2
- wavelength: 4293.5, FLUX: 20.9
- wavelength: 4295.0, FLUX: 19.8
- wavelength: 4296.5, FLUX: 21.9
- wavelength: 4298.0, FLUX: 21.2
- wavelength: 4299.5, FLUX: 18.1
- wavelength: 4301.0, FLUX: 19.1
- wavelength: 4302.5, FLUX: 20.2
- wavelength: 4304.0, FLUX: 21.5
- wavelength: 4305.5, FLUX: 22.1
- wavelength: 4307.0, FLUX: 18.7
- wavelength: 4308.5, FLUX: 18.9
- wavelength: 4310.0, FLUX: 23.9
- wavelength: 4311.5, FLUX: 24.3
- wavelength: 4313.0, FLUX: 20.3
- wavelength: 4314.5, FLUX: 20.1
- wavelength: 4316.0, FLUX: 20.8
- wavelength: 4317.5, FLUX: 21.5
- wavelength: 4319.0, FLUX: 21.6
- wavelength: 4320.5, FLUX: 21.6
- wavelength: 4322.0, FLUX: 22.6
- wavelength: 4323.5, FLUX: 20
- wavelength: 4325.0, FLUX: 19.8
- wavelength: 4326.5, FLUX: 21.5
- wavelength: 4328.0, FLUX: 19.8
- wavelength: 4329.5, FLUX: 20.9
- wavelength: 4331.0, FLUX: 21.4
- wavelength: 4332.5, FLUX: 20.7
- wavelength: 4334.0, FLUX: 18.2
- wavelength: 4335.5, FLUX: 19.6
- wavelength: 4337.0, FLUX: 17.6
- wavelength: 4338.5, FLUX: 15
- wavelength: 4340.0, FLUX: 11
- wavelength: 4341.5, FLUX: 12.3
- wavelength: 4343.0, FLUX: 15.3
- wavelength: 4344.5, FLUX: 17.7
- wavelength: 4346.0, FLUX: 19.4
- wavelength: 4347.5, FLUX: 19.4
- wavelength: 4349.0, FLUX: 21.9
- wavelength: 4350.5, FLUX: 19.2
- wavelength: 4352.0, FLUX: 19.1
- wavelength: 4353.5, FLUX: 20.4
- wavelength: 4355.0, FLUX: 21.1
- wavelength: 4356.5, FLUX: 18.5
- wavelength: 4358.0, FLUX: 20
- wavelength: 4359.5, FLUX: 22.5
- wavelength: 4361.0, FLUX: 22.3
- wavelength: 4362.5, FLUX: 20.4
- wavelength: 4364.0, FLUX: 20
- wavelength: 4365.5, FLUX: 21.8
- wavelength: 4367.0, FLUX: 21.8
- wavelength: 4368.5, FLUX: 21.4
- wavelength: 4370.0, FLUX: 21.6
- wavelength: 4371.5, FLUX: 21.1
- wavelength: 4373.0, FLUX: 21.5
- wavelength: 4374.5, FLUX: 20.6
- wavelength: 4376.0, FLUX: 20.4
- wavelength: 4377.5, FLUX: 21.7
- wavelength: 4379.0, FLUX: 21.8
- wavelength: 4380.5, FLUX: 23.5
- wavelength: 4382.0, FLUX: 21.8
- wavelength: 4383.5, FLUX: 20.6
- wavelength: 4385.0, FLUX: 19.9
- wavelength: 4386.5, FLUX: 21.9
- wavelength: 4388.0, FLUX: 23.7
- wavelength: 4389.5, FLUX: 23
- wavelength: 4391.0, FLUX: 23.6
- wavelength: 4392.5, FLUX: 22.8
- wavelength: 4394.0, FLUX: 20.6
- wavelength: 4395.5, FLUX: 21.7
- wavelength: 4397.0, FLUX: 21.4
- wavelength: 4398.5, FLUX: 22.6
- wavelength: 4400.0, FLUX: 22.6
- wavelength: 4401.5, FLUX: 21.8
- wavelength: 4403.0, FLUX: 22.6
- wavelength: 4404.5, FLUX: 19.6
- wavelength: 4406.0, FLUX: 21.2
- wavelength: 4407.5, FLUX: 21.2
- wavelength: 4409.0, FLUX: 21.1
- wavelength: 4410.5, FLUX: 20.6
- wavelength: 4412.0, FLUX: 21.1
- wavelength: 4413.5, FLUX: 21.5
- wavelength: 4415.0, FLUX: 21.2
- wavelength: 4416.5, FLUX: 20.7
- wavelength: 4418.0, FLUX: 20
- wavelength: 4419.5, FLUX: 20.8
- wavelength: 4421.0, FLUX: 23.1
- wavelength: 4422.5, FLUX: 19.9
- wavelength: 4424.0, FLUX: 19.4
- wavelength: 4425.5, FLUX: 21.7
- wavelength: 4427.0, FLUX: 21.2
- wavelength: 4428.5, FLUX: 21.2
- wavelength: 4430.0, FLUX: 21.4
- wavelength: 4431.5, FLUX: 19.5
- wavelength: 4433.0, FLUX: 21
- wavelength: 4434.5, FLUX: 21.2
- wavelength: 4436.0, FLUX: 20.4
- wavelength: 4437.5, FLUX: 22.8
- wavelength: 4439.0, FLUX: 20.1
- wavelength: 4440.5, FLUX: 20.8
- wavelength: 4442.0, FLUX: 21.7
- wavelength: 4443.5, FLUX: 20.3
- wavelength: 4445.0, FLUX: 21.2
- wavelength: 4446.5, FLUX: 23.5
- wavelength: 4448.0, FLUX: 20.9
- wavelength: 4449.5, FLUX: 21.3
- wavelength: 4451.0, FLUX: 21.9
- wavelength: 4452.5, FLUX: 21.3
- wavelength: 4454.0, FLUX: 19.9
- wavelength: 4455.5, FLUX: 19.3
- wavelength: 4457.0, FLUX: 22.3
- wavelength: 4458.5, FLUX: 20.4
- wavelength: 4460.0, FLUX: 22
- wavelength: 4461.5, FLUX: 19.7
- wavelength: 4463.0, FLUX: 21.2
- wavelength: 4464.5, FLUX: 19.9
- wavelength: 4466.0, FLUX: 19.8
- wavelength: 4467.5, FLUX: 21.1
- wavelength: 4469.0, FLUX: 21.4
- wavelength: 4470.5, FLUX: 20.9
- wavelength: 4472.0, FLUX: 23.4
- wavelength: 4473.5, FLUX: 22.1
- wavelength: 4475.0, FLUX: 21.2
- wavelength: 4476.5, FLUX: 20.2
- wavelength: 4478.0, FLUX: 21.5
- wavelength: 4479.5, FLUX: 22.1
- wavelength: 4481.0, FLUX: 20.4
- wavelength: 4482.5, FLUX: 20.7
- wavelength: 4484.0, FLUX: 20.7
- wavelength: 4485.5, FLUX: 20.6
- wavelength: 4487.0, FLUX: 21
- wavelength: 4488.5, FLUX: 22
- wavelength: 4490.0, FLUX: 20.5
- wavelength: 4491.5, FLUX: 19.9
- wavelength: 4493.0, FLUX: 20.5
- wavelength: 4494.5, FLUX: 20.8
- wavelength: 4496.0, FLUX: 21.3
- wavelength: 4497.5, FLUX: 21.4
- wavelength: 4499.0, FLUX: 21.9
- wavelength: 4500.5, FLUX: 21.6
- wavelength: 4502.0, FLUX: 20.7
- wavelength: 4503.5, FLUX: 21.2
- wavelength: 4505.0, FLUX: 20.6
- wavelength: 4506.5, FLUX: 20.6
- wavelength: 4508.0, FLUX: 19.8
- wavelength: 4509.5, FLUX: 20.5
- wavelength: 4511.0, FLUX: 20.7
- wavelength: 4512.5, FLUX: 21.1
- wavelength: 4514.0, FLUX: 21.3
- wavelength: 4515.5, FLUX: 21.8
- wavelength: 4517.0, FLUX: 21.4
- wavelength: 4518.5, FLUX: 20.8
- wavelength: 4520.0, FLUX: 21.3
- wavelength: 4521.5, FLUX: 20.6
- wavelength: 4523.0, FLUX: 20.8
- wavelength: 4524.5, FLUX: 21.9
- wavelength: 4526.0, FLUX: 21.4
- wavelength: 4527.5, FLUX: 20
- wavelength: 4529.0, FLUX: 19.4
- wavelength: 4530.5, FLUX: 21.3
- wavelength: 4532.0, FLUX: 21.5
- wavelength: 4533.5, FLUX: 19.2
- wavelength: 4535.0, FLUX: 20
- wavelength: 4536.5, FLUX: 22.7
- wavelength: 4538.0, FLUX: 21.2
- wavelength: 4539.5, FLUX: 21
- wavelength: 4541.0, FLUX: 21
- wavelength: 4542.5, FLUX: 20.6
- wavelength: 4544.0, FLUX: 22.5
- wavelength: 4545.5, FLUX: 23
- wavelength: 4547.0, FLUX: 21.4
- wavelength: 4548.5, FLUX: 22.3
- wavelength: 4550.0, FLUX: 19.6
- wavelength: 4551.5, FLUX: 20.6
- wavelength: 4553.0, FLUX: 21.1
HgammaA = 3.9 A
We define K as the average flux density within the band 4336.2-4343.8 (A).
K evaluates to 14.3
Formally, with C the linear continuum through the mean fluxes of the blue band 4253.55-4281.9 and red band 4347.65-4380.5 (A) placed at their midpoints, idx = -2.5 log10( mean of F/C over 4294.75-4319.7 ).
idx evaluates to 0.04 mag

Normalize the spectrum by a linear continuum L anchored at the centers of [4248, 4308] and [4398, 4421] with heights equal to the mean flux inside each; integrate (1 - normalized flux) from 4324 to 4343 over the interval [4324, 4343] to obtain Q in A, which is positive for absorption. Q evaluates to 3.0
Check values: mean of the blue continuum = 21.5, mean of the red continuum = 21.3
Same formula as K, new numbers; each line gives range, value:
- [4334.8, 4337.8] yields 18.5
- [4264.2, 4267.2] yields 22.5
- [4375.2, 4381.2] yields 21.8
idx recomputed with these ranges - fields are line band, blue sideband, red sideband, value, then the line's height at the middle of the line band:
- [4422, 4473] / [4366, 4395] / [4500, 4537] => 0.02 mag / 21.3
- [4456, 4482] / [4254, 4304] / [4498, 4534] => -0.01 mag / 21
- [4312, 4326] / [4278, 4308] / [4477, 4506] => 0.00 mag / 21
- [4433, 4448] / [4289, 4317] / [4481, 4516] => -0.02 mag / 20.8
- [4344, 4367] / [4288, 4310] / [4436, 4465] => 0.02 mag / 20.7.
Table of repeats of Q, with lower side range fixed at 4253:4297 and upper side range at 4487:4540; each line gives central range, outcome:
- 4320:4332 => 0.36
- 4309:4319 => -0.05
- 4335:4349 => 3.20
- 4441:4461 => -0.05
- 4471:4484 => -0.21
